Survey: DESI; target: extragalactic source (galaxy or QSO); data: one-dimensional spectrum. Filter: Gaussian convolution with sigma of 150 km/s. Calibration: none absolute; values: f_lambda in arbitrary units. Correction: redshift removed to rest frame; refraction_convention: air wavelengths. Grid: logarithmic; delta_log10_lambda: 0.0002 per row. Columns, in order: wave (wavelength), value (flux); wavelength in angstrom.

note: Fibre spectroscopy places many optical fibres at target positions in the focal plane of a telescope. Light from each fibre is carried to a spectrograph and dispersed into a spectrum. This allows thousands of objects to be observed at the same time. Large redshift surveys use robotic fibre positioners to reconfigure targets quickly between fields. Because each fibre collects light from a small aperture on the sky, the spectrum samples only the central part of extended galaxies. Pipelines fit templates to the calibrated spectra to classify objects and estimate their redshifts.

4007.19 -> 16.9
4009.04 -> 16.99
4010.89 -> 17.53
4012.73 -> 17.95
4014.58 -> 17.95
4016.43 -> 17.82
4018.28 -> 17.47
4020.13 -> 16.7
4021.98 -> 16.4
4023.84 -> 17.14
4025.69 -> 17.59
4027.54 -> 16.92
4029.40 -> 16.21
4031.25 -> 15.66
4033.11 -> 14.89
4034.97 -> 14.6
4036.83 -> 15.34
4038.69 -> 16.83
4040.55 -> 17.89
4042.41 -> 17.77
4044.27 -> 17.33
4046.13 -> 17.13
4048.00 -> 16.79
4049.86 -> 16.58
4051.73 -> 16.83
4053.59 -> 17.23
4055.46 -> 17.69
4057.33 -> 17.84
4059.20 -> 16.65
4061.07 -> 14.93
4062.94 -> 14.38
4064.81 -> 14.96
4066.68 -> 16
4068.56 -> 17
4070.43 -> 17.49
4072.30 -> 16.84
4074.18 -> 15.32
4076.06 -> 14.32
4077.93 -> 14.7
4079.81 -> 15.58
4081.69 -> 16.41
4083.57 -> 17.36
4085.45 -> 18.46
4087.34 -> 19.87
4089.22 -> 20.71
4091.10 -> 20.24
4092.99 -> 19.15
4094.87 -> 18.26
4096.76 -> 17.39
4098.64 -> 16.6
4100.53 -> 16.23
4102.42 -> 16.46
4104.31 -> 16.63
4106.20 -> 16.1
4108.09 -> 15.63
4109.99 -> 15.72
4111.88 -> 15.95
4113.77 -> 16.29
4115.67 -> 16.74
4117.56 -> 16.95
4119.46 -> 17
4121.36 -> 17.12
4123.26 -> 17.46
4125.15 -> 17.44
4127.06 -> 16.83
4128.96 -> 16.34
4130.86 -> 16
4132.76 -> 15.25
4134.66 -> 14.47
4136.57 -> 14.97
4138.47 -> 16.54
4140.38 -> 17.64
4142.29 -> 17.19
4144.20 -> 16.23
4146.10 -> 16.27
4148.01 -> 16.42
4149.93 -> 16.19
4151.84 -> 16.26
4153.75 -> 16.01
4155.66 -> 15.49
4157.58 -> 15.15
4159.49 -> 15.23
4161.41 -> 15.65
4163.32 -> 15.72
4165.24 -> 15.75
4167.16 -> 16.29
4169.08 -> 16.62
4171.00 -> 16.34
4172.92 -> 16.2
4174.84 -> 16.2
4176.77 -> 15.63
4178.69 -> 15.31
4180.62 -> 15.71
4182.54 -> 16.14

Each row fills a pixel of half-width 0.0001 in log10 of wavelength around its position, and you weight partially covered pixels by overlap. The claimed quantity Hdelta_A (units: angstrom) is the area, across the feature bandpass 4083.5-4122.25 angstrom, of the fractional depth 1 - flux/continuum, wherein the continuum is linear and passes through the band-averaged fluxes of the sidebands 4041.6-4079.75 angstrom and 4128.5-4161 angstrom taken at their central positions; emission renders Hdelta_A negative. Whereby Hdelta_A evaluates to -2.88 angstrom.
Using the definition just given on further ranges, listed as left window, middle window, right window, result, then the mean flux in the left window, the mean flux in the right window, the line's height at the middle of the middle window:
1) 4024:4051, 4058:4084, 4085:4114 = 1.9 angstrom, 16.6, 17.5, 17.1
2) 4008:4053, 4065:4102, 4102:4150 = -1.4 angstrom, 16.8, 16.4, 16.6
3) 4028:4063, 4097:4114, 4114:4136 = 0.3 angstrom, 16.5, 16.5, 16.5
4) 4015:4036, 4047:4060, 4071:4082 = -0.9 angstrom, 16.5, 15.5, 16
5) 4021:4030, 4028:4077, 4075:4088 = 1.2 angstrom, 16.9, 16.6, 16.7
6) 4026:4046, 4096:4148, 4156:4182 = -1.2 angstrom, 16.4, 15.8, 16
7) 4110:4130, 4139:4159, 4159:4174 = 0.0 angstrom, 16.8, 16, 16.3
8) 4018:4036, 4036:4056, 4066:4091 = -0.5 angstrom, 16.3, 17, 16.6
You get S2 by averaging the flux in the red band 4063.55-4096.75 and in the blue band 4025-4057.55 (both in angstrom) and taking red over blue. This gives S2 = 1.03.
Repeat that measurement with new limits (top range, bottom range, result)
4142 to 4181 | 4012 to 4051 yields 0.95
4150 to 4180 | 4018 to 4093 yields 0.95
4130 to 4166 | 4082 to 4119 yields 0.92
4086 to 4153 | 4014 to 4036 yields 1.02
